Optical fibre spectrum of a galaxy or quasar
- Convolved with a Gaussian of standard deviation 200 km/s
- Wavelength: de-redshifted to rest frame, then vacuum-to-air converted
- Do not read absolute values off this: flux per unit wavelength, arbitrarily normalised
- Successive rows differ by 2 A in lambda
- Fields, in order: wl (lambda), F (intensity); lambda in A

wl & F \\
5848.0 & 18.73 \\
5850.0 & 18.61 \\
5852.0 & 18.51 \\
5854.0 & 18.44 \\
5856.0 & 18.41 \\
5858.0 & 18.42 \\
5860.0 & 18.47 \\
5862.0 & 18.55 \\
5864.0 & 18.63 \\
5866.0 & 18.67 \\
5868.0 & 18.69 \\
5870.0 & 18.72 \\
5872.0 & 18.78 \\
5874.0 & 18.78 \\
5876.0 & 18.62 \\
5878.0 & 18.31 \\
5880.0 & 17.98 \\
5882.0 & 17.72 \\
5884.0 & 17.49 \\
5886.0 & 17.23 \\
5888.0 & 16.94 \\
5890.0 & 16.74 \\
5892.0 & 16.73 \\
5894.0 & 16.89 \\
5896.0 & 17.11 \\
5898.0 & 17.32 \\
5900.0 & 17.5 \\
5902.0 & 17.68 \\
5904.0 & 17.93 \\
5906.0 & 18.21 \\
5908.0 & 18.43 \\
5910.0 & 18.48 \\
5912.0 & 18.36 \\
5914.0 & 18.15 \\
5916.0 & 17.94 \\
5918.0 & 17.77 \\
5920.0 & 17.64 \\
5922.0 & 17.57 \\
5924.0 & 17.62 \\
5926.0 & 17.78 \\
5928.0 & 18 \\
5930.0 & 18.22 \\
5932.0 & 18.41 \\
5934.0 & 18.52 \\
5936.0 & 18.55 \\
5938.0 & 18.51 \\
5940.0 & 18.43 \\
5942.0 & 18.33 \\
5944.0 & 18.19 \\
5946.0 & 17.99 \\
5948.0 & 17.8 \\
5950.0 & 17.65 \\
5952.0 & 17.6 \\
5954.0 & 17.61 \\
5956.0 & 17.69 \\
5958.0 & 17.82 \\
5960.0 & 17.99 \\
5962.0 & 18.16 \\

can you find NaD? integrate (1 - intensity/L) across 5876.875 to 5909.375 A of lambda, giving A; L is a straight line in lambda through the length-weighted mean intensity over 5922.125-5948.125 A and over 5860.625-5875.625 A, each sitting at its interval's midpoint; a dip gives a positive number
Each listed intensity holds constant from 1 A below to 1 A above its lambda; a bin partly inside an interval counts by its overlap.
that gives 1.7 A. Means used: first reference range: 18.7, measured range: 17.5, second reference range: 18.2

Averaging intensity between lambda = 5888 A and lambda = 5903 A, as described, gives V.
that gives 17.1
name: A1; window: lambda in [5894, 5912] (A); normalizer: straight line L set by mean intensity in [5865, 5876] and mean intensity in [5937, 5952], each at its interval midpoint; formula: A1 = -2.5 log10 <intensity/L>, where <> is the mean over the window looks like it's 0.04 mag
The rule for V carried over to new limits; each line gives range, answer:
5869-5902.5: 17.7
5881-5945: 17.8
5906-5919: 18.2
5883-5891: 17.1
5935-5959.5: 18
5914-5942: 18.1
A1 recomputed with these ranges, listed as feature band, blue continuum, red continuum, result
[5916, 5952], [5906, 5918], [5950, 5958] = -0.007 mag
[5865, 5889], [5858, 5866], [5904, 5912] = 0.019 mag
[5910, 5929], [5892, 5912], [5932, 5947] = 0.007 mag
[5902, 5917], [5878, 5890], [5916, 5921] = -0.030 mag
